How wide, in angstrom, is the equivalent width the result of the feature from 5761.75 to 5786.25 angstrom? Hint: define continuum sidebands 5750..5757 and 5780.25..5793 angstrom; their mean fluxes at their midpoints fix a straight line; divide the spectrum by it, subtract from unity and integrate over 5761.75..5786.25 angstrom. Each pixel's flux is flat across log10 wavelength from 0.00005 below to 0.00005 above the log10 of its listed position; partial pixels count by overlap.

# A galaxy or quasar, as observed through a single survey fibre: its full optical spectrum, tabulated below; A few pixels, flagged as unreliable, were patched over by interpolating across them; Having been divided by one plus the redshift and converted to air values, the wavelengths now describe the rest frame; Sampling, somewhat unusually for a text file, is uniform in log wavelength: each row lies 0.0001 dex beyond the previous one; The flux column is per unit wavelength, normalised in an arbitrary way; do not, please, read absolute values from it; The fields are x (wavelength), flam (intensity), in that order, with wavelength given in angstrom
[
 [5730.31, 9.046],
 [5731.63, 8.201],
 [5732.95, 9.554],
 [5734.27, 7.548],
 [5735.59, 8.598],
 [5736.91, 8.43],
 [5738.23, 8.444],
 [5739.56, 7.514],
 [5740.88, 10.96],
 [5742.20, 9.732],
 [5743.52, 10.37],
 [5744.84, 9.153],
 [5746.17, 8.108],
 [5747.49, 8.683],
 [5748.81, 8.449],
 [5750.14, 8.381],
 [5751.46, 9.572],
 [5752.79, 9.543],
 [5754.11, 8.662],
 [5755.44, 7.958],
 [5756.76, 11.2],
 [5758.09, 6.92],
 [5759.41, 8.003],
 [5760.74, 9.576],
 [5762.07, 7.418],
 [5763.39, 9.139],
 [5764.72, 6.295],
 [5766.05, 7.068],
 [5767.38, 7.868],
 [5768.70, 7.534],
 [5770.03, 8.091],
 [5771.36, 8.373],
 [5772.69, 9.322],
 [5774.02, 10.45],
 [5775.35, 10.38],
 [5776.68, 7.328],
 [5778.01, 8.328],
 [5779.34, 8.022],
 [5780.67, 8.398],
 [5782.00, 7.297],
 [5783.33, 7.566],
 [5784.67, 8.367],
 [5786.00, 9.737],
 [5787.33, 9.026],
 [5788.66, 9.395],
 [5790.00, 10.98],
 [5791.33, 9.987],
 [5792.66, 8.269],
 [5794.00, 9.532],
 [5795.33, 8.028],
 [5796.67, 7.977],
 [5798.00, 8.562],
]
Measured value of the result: 2.1 angstrom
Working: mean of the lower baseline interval 9.17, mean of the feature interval 8.25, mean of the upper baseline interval 8.93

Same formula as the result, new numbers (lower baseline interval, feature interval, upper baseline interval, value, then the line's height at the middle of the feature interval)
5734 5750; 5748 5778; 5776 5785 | -0.7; 8.32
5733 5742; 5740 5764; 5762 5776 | -1.1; 8.56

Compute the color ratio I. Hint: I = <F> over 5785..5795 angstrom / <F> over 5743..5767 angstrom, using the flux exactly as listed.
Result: 1.11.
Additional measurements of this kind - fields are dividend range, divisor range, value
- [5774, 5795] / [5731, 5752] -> 1.00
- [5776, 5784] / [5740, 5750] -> 0.85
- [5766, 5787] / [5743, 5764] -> 0.96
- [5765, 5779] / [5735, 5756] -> 0.94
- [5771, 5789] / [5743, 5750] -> 0.98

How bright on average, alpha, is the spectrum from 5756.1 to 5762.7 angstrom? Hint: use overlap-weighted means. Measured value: 8.62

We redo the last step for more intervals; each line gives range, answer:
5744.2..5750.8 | 8.55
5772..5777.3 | 9.38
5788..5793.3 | 9.67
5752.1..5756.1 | 8.72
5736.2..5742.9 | 9.02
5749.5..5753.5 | 9.17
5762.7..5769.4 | 7.59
